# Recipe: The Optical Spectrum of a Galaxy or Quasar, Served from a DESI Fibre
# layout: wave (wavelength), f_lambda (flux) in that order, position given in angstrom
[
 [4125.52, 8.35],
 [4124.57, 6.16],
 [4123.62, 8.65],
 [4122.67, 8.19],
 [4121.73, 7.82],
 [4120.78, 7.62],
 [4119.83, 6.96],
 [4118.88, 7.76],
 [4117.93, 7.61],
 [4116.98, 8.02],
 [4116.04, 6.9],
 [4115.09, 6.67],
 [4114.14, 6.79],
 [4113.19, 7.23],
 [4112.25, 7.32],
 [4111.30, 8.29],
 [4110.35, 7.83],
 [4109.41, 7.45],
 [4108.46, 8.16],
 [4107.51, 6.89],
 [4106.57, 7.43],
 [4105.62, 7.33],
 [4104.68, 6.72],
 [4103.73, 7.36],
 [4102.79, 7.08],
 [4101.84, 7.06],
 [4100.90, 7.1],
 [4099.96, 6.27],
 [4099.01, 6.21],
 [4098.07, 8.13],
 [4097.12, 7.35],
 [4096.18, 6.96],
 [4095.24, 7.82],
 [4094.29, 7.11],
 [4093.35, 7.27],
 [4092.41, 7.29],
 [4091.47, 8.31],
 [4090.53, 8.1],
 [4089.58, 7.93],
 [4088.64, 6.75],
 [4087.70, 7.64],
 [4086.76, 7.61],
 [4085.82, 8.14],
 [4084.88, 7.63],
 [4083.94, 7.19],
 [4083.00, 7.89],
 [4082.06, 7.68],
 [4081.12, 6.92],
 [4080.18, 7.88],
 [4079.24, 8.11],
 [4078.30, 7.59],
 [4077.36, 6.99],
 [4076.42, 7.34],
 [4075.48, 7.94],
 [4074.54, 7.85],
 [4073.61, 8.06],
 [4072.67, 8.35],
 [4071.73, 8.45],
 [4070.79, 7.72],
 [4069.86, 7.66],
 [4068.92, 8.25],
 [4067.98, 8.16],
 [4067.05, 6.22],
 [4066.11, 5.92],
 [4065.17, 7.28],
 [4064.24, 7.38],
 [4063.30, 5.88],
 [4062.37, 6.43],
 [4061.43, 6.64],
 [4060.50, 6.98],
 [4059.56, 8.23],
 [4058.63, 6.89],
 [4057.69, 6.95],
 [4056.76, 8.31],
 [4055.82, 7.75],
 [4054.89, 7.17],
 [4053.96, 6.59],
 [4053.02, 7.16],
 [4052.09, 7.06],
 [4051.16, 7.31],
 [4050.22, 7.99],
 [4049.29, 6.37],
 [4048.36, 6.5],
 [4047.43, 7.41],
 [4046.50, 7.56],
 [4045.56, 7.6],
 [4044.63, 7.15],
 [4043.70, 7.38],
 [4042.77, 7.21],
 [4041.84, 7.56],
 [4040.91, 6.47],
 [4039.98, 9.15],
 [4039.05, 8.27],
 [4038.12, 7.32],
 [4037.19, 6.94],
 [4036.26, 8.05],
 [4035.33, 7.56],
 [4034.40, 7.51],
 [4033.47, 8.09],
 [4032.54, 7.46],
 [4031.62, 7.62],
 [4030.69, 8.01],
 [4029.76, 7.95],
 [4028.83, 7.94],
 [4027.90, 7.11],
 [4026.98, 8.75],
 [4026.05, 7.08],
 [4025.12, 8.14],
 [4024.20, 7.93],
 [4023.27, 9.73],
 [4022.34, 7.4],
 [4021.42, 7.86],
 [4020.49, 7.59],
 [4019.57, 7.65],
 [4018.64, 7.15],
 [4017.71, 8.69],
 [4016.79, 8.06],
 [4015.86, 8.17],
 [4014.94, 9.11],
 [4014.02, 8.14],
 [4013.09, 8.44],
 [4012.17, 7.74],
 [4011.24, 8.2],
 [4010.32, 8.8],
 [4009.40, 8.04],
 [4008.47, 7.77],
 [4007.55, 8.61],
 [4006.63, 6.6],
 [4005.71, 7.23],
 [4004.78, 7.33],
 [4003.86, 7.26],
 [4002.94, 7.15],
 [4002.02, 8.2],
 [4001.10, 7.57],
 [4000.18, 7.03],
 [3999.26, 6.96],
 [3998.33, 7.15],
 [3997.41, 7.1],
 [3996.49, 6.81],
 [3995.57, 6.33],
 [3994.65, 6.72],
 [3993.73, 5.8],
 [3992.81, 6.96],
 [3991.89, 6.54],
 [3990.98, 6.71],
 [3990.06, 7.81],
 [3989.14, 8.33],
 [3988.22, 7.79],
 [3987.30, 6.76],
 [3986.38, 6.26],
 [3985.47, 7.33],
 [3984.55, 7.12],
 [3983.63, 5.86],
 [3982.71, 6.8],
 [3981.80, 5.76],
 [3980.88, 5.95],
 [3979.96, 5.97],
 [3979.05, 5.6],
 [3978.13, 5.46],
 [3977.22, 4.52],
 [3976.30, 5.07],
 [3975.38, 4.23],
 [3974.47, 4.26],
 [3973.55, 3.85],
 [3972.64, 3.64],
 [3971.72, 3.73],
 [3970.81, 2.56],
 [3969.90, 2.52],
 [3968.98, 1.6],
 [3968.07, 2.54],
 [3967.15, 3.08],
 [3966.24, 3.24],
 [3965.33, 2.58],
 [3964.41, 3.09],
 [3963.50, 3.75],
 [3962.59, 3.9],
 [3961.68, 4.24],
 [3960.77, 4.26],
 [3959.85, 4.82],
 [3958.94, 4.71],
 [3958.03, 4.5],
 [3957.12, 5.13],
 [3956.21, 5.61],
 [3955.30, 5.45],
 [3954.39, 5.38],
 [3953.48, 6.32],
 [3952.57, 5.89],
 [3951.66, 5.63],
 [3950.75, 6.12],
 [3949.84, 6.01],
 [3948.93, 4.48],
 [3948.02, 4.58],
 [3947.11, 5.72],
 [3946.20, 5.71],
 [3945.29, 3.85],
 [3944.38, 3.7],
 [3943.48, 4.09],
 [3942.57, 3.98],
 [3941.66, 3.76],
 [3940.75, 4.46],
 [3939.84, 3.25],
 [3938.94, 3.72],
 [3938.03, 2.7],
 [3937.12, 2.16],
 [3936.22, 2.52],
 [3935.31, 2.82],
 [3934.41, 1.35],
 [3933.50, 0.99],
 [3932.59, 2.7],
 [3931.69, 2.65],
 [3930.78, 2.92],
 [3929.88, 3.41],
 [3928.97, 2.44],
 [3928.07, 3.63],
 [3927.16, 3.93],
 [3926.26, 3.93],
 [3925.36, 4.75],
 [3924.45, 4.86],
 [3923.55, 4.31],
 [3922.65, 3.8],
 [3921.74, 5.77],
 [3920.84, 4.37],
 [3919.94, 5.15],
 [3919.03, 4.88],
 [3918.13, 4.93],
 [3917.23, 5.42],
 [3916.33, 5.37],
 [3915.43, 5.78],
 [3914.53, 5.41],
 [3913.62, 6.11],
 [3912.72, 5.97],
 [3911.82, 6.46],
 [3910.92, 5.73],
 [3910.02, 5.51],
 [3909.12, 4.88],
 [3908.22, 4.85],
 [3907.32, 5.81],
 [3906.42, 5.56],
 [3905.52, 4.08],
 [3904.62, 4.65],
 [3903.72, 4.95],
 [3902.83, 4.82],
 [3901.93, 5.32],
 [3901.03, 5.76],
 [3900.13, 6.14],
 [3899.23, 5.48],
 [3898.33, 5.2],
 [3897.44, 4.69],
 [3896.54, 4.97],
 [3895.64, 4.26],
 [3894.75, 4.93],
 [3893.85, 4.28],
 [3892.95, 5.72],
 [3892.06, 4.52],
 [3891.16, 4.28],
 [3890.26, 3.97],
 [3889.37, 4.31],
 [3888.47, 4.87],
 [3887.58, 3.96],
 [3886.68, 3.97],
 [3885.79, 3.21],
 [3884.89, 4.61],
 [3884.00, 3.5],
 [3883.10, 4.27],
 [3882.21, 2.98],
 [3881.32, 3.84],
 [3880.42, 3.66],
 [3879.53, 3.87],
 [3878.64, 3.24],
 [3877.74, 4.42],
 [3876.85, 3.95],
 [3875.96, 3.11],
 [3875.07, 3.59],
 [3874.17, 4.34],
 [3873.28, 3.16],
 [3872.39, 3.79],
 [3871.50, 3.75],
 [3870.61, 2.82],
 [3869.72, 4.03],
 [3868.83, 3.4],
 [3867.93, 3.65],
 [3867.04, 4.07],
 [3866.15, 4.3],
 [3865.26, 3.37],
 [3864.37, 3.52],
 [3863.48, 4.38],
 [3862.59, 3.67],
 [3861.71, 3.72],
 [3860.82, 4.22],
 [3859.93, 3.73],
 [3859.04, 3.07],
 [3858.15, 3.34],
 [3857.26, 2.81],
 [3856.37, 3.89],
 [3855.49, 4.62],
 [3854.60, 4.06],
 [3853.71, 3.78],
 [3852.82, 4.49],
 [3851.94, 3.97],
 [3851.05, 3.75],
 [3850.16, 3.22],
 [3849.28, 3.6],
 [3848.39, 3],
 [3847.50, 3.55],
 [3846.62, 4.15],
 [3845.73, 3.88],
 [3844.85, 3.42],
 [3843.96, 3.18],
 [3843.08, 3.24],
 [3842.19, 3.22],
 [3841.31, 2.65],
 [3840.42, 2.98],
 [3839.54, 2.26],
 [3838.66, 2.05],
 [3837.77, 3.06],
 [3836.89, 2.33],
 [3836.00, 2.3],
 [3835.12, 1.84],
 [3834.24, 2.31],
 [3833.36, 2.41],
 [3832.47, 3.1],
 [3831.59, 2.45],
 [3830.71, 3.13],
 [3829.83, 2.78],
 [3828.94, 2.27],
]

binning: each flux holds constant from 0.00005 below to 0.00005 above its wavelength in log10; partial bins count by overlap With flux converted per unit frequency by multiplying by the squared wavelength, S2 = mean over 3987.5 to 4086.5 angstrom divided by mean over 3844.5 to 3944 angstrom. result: 1.96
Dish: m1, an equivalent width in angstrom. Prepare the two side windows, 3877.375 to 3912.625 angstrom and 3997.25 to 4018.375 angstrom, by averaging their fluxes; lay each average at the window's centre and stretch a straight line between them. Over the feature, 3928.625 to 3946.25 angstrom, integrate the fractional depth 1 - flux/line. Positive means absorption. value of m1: 8.3 angstrom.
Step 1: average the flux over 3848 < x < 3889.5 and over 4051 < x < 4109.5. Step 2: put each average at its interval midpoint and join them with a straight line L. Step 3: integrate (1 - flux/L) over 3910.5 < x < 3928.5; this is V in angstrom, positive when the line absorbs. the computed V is -1.6 angstrom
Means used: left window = 3.76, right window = 7.39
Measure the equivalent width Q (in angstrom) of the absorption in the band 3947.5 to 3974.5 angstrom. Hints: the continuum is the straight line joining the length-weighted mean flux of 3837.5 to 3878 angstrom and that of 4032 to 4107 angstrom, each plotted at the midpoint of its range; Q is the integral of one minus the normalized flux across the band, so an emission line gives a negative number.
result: 5.8 angstrom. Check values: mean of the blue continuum 3.57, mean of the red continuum 7.4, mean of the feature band 4.25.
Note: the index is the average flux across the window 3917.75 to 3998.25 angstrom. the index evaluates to 4.68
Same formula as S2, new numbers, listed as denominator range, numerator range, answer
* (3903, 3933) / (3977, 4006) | 1.50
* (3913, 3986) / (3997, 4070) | 1.80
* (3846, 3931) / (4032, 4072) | 1.85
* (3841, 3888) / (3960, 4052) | 1.95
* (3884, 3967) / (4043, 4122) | 1.78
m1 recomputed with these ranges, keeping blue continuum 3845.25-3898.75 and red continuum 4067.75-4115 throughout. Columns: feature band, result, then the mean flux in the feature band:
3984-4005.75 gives -4.21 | 7.08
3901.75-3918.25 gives -2.94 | 5.36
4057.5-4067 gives 0.29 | 6.82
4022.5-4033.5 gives -2.52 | 7.96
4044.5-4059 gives -0.78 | 7.24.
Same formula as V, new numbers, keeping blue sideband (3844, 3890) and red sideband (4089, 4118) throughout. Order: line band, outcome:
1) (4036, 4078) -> -4.64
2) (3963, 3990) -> 3.02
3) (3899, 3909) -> -2.05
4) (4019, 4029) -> -2.89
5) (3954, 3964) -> 0.89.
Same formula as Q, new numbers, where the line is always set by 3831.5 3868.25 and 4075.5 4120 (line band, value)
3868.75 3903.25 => -2.4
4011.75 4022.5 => -3.4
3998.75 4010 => -3.1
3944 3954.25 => -0.6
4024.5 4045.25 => -4.2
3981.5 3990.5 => -2.3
